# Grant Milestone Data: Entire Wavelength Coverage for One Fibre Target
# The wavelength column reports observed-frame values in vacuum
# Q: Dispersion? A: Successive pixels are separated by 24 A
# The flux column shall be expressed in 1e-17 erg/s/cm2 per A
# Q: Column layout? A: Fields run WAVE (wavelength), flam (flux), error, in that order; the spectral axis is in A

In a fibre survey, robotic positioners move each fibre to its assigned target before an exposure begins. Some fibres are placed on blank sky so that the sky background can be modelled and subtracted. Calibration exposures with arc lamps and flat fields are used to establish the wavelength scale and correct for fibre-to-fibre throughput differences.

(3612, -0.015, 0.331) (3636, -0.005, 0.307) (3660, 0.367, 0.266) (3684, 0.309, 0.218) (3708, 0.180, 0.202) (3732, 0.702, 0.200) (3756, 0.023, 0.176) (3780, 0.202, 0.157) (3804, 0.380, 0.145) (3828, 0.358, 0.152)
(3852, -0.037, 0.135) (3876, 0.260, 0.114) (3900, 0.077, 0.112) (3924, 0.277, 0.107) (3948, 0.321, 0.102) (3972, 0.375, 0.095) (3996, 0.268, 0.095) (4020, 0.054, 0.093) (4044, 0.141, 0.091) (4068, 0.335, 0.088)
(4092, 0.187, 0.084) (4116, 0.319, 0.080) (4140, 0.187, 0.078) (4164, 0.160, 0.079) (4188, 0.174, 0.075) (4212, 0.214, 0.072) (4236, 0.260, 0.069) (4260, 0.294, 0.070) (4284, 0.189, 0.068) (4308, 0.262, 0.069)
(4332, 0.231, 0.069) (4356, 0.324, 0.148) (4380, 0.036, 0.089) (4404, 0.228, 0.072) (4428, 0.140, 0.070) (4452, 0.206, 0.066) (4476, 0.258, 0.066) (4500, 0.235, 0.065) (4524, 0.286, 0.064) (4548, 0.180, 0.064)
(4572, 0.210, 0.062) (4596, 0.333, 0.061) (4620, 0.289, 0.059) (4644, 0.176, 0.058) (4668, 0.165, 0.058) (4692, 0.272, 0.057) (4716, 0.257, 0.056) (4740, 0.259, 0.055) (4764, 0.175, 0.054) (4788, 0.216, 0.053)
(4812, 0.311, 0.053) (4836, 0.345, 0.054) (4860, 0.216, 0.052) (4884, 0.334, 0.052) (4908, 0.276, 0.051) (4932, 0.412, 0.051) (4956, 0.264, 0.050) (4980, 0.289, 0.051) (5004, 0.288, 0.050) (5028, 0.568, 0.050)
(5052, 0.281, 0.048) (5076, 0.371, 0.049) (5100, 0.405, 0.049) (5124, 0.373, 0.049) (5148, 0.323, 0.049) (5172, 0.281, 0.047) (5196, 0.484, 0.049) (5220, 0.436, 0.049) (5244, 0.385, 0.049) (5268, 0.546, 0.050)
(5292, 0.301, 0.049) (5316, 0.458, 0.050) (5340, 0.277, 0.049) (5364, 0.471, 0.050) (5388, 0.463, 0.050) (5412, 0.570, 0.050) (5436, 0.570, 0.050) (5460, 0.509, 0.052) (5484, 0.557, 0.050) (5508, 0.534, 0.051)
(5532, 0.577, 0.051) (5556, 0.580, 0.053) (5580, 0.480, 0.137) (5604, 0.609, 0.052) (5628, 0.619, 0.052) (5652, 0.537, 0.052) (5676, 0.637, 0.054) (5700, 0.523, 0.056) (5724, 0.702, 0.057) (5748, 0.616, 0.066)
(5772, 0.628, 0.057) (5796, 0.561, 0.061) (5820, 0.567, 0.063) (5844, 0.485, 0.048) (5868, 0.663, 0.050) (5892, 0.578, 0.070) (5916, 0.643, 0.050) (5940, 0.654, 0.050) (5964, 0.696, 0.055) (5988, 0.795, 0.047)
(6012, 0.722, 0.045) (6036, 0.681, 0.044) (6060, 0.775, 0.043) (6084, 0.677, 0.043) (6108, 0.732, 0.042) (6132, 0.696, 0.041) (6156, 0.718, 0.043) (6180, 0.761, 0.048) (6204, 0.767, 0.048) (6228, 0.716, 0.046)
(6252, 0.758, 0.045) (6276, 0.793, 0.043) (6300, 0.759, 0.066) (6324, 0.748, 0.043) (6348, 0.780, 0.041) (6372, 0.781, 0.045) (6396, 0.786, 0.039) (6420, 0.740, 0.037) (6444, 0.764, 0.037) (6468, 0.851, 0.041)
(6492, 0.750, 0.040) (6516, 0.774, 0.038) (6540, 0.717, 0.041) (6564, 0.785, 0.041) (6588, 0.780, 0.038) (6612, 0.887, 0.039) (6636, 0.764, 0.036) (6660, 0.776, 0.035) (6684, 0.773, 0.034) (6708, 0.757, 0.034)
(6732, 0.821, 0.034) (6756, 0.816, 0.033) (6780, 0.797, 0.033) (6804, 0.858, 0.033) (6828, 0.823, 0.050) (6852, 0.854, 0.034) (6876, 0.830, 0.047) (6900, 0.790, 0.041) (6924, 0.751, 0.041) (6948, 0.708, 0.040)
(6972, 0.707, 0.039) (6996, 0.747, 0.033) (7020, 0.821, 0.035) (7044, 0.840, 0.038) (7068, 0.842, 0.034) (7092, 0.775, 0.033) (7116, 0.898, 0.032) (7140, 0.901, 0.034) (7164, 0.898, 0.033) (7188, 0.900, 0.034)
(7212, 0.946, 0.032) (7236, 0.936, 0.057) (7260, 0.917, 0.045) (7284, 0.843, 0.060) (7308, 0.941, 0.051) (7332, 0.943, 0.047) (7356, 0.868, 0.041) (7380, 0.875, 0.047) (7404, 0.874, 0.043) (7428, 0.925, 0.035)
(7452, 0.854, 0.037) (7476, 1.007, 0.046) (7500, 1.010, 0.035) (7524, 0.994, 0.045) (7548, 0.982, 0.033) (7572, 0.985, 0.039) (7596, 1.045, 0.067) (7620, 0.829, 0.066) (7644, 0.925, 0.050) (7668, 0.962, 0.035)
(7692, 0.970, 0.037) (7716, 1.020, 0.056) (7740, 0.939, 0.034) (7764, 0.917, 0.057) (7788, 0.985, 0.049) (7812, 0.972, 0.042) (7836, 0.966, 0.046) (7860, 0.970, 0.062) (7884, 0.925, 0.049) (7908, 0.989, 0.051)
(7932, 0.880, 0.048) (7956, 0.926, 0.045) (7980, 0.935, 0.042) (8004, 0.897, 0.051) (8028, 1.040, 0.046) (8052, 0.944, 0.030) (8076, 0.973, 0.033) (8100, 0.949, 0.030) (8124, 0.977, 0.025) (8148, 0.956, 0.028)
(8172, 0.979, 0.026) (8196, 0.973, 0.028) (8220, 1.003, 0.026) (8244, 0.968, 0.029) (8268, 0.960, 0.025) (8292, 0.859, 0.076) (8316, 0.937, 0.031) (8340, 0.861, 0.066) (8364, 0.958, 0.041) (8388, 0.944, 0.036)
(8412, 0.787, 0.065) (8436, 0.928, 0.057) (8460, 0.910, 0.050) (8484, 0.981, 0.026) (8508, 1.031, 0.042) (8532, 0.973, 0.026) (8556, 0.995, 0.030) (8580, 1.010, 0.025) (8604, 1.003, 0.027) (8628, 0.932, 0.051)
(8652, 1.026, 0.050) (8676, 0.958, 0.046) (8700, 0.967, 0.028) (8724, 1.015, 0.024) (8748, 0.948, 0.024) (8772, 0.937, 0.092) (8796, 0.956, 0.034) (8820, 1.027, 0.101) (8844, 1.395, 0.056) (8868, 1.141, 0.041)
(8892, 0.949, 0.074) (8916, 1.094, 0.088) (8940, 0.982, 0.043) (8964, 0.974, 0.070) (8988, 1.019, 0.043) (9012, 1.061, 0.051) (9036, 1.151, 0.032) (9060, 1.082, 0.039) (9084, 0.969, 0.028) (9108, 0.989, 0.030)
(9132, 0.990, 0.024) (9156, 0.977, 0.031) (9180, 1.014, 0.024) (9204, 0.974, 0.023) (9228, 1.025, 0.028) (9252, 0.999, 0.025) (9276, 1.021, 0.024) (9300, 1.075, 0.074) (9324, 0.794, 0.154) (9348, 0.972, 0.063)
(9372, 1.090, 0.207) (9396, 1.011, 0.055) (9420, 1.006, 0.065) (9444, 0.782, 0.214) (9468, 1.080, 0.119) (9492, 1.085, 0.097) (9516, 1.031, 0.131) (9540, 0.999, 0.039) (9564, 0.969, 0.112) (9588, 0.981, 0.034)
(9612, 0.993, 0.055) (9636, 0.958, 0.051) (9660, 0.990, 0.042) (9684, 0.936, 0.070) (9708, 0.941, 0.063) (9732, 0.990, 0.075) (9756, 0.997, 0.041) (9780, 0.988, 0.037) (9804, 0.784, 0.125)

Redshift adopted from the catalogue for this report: 0.346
